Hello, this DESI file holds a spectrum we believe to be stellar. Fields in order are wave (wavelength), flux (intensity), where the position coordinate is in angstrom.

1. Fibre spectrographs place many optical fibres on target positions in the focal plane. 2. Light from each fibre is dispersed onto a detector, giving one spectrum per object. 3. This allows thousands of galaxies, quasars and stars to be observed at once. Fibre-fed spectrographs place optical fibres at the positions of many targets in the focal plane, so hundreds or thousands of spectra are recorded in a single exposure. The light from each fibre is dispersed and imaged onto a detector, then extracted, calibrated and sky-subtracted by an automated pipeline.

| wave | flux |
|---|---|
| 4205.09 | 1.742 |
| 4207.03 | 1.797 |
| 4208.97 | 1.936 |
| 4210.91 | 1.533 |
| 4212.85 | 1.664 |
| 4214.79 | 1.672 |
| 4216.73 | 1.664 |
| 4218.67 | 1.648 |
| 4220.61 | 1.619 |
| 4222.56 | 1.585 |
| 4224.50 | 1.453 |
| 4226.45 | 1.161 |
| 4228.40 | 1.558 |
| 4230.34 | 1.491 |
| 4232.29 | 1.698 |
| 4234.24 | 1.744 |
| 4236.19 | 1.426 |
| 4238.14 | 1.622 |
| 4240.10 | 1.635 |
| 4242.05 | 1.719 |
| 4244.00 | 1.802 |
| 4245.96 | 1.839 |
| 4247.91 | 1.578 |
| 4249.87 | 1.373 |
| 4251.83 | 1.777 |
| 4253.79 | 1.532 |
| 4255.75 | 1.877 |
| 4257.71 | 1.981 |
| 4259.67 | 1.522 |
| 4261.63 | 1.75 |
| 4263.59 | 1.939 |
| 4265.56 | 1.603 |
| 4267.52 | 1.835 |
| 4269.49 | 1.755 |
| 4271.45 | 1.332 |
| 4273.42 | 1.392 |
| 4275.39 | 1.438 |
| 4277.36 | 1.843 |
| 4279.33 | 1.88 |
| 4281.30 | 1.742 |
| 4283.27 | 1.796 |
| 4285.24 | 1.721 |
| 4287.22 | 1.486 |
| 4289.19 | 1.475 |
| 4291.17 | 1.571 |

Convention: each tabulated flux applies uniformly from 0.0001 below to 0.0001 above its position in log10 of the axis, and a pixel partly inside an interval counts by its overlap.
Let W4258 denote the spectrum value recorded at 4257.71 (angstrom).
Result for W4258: 1.981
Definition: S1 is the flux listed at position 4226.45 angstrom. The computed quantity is 1.161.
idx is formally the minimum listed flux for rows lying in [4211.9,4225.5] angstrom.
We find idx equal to 1.453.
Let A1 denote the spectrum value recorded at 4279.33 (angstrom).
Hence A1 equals 1.88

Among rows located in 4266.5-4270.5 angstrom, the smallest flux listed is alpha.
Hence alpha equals 1.755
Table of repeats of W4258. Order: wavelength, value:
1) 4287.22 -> 1.486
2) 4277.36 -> 1.843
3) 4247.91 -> 1.578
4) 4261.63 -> 1.75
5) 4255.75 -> 1.877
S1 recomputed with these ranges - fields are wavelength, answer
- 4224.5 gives 1.453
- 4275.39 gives 1.438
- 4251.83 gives 1.777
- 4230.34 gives 1.491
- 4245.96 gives 1.839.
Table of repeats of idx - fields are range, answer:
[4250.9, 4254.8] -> 1.532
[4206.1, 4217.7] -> 1.533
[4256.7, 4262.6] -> 1.522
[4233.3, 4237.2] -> 1.426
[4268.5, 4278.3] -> 1.332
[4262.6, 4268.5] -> 1.603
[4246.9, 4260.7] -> 1.373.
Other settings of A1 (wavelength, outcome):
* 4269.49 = 1.755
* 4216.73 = 1.664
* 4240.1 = 1.635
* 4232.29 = 1.698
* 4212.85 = 1.664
